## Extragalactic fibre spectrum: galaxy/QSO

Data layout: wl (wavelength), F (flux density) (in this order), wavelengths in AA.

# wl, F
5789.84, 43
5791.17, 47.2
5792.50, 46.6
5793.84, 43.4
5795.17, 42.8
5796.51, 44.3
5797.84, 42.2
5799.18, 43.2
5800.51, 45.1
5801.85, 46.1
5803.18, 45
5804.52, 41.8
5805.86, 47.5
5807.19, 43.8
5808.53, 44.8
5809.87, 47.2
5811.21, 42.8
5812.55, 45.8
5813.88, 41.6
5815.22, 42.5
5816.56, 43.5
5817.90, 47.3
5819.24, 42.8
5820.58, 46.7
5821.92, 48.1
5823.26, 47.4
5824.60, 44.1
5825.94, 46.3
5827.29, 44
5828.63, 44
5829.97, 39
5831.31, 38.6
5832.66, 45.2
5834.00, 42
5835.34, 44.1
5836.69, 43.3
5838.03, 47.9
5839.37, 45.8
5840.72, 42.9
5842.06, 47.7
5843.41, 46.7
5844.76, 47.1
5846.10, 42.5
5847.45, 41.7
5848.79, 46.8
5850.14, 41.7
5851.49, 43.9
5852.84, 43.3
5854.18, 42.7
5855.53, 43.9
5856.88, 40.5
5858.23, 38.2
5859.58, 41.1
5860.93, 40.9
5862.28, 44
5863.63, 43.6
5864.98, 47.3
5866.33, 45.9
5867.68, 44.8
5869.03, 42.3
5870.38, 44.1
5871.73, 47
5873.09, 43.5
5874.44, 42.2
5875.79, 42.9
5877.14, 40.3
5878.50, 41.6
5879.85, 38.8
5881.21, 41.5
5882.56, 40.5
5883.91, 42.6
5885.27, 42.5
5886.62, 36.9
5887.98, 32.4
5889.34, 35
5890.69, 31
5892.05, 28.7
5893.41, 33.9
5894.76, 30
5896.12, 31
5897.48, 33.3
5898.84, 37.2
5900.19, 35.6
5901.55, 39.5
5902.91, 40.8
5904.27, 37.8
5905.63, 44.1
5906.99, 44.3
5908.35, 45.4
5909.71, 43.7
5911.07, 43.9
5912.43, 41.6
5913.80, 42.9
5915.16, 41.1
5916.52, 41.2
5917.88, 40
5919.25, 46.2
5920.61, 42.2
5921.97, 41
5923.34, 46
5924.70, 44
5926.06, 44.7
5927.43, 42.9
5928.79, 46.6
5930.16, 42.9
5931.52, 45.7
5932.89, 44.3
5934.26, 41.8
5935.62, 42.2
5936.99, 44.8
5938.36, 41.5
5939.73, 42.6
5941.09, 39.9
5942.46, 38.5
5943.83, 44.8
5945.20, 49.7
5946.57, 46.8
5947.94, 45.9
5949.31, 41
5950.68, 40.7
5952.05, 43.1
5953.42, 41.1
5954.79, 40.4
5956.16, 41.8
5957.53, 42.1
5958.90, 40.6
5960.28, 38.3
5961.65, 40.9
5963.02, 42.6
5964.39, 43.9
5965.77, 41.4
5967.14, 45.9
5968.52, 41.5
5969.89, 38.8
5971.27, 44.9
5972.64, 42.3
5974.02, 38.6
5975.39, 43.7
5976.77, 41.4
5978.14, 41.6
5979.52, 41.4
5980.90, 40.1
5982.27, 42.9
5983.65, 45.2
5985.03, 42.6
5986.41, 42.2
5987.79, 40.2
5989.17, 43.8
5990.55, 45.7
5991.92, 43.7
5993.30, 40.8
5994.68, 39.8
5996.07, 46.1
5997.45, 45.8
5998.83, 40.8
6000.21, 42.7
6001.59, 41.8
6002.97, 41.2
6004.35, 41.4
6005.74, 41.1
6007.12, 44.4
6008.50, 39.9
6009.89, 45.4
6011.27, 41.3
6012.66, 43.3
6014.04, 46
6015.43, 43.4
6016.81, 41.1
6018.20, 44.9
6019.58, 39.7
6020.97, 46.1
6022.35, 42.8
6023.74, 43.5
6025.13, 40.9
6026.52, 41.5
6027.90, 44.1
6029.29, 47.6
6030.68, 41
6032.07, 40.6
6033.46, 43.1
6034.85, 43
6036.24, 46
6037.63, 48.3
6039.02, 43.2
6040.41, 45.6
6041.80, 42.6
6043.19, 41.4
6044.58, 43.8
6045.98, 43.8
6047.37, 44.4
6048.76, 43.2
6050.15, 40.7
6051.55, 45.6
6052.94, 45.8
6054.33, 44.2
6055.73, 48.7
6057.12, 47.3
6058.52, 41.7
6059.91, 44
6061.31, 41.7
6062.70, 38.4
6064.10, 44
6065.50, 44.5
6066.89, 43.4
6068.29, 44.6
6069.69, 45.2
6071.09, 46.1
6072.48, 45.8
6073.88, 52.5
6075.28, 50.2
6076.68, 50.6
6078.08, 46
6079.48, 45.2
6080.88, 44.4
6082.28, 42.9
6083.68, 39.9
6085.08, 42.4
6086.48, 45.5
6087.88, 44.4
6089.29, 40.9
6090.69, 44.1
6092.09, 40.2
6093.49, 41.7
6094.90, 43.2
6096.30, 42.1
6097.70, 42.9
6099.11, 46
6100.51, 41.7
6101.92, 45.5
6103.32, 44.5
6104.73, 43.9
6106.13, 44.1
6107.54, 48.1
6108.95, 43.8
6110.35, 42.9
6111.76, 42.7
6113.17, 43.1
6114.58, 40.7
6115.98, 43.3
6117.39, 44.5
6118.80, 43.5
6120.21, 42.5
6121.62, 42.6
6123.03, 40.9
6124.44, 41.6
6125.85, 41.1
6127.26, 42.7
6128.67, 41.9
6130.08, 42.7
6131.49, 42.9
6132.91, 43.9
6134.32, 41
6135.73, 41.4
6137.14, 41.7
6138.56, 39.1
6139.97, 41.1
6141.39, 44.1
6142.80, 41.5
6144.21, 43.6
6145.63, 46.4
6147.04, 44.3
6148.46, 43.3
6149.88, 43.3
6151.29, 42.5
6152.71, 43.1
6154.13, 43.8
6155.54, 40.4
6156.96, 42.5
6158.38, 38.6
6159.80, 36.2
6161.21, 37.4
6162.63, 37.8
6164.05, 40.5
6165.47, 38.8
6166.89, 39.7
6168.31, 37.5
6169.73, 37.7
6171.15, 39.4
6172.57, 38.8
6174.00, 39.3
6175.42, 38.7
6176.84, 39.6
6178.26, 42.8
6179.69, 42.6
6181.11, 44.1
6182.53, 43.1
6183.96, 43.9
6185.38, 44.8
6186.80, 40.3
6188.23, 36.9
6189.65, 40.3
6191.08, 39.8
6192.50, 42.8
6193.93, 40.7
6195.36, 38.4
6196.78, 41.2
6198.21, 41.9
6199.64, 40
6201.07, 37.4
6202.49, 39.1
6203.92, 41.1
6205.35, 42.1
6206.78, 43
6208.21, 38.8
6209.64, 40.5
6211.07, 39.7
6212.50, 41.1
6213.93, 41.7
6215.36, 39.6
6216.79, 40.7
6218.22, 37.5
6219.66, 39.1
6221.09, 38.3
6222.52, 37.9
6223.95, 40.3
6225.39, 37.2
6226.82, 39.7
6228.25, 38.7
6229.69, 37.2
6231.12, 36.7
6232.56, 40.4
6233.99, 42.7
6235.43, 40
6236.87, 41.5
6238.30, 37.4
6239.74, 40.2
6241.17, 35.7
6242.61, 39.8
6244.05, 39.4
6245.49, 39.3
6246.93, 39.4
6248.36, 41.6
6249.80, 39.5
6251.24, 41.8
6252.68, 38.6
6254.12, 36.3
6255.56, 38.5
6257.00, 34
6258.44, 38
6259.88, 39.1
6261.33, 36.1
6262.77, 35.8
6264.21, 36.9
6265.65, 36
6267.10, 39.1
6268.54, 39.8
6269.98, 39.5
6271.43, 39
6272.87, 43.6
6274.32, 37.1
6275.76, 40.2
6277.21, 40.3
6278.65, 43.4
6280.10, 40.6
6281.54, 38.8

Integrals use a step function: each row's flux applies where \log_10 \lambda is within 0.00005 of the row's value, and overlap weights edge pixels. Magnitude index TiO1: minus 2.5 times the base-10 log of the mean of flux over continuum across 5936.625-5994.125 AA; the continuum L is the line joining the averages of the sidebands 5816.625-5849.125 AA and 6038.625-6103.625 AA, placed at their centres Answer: 0.05 mag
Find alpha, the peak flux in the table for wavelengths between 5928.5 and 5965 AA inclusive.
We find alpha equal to 49.7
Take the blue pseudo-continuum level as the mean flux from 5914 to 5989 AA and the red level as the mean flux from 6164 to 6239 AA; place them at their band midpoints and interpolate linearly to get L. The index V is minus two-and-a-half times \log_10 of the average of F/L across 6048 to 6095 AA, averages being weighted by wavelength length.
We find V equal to -0.08 mag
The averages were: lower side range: 42.6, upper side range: 40.1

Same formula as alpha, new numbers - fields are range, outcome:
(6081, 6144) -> 48.1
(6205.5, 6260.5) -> 43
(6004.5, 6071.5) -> 48.7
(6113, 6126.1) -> 44.5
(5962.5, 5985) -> 45.9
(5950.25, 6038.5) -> 48.3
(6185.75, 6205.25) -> 42.8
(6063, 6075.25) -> 52.5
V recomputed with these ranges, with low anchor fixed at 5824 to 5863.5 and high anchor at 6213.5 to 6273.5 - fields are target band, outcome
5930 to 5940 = -0.02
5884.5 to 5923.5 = 0.10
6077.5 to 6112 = -0.08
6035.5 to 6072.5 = -0.08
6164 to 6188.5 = -0.02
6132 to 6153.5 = -0.07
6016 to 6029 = -0.04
